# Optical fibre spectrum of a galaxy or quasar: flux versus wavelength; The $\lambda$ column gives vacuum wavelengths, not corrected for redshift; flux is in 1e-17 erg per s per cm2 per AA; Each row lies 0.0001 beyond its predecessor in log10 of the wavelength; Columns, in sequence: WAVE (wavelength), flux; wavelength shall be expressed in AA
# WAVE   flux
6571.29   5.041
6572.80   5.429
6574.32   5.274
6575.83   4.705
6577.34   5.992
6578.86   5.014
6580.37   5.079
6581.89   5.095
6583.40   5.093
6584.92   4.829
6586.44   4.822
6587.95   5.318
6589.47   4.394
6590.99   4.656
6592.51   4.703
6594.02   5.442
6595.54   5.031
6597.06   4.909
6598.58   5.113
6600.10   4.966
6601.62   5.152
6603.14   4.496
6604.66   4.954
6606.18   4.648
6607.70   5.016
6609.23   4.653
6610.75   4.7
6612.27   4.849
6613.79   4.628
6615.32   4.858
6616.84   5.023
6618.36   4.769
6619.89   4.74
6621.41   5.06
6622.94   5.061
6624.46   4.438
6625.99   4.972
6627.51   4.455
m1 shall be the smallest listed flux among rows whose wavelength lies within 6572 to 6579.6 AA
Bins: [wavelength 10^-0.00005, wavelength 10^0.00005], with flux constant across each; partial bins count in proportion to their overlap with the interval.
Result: 4.705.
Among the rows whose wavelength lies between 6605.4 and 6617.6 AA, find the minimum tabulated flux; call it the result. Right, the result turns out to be 4.628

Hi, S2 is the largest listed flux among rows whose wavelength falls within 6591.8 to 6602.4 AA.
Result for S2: 5.442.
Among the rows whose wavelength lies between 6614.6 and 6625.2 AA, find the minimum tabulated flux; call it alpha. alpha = 4.438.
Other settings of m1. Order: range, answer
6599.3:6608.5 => 4.496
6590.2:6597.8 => 4.656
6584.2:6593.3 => 4.394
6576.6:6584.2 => 5.014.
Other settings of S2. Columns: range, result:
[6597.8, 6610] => 5.152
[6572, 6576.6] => 5.429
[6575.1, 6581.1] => 5.992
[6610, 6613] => 4.849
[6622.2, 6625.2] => 5.061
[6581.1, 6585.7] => 5.095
